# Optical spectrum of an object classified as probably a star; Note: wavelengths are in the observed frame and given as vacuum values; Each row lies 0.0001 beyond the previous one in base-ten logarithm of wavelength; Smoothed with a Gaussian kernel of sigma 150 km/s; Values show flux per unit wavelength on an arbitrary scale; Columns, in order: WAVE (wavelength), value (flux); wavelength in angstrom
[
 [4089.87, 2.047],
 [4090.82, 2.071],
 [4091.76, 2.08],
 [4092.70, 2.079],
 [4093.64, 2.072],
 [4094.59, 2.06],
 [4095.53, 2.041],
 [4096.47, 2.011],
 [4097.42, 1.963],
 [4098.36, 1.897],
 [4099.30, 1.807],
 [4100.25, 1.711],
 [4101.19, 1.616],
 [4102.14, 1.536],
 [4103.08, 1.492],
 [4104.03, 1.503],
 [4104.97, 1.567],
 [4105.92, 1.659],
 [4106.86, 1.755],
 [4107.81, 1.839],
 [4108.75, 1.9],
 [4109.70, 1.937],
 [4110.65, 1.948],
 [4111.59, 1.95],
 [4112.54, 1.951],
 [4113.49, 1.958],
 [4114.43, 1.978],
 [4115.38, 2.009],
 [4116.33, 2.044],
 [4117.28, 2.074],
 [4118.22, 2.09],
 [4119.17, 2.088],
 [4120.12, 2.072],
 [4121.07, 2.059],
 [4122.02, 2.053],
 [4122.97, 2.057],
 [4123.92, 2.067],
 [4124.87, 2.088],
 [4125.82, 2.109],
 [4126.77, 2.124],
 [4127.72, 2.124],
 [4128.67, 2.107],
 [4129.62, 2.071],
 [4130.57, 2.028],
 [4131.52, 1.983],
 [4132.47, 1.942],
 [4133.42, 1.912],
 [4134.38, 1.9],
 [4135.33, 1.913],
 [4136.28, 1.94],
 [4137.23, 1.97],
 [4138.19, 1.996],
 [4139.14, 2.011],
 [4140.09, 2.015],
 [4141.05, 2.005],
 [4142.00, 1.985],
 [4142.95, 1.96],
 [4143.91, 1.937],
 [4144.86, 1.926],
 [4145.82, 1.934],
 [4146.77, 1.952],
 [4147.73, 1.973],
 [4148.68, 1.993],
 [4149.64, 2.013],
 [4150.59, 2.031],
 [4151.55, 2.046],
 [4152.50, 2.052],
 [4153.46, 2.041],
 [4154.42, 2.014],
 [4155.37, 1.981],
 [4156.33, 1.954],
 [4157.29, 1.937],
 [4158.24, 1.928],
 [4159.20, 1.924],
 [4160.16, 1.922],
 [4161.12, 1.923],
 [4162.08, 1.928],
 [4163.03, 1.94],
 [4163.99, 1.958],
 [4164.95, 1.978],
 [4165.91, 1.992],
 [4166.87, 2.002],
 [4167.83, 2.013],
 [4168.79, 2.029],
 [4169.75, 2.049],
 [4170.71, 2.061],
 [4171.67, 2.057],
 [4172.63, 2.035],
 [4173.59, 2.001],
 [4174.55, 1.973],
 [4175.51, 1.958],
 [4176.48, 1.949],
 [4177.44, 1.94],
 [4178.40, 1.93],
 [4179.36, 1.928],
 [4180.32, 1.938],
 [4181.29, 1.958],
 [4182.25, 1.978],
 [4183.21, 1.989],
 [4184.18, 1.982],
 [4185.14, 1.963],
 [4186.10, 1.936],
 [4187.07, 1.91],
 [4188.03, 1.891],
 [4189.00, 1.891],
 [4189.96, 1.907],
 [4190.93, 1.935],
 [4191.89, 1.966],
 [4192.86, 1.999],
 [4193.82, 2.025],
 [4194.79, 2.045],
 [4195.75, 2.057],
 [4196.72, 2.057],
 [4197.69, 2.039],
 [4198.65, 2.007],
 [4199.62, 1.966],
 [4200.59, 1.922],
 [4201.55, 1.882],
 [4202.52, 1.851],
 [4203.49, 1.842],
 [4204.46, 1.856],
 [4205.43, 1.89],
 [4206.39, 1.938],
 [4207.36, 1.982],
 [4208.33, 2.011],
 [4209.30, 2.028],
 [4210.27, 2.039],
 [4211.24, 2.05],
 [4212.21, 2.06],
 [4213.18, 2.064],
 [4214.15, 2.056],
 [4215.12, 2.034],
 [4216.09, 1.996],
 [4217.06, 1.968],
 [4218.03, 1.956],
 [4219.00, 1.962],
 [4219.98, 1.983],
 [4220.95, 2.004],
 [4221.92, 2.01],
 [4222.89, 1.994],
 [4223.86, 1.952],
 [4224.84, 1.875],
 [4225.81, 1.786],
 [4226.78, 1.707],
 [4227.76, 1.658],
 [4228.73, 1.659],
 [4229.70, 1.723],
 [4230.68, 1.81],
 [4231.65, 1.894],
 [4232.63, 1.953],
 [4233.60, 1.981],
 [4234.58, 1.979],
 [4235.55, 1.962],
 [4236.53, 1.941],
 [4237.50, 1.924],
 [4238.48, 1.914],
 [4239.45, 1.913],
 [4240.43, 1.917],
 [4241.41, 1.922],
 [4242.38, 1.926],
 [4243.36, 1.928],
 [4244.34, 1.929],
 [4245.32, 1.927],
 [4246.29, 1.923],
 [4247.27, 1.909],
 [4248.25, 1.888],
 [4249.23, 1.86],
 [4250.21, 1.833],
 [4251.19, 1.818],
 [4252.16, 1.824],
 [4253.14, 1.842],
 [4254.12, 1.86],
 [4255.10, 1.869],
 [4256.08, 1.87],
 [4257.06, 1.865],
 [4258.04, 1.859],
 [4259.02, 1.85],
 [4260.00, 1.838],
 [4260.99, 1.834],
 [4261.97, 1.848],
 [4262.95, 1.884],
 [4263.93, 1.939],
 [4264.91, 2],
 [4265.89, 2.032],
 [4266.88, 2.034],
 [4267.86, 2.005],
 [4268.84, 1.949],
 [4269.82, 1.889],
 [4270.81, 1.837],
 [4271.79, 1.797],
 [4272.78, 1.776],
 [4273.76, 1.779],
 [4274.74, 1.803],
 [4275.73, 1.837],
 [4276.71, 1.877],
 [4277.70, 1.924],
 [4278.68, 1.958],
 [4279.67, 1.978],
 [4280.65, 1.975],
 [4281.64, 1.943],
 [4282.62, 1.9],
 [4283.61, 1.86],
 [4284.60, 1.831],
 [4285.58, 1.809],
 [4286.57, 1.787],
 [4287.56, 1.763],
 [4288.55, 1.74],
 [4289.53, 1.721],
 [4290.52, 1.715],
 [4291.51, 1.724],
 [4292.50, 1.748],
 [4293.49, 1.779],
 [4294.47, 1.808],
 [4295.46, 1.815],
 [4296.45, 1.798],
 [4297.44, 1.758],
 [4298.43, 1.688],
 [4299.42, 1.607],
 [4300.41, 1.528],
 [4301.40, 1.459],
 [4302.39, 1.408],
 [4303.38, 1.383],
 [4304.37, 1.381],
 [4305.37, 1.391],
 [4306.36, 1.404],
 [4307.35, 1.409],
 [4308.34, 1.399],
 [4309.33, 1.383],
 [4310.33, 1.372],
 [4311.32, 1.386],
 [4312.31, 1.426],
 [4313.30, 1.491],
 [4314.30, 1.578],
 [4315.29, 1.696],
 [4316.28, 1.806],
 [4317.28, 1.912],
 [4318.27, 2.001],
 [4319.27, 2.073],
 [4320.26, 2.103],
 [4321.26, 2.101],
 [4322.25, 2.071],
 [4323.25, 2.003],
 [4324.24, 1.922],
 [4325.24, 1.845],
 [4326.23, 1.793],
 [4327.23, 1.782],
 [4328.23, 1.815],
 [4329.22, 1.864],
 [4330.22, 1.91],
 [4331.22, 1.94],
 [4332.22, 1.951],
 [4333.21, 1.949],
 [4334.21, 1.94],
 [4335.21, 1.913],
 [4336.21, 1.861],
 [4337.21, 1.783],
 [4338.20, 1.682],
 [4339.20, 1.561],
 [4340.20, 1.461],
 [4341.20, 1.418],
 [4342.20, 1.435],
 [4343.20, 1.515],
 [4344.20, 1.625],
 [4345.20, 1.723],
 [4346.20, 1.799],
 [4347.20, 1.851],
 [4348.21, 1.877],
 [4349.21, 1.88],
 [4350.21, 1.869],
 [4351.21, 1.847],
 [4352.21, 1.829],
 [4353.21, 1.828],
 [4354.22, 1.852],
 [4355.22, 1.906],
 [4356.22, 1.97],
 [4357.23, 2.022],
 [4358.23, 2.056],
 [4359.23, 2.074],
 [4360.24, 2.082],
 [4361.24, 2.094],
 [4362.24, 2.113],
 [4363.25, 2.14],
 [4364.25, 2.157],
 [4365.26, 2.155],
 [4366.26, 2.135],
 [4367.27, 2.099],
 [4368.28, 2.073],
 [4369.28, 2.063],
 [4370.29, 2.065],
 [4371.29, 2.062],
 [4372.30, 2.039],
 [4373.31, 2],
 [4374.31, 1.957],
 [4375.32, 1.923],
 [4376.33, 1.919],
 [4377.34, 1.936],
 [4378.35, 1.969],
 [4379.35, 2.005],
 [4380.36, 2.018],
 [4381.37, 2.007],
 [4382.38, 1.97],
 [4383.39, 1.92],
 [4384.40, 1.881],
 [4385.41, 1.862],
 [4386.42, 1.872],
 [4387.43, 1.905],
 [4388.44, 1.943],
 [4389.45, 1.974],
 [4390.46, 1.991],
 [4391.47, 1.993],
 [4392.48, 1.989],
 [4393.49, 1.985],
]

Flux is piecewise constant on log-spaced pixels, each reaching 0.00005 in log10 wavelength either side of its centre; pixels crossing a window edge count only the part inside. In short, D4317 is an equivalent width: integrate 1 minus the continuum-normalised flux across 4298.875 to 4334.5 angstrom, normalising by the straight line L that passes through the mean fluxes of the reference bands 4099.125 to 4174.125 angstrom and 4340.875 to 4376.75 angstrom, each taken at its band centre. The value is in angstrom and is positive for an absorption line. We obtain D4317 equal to 4.2 angstrom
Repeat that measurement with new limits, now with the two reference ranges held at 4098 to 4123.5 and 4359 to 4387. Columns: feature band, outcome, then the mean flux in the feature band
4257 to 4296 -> 2.14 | 1.86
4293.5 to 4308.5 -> 3.18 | 1.56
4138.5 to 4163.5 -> -1.04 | 1.97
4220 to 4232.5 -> 0.58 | 1.85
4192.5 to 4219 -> -0.82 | 1.99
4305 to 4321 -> 2.92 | 1.62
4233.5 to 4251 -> 0.26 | 1.92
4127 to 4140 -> -0.76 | 2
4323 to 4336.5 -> 0.71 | 1.89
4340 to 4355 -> 2.07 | 1.73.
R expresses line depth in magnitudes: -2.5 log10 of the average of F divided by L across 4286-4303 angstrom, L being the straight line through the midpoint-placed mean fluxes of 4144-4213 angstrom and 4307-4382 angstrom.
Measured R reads 0.12 mag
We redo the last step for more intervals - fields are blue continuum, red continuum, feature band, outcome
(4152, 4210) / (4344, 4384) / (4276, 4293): 0.08 mag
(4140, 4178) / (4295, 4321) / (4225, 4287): -0.09 mag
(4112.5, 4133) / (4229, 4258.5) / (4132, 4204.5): 0.01 mag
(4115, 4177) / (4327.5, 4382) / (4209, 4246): 0.02 mag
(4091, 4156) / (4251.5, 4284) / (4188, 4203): -0.02 mag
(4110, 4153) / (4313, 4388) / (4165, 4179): 0.00 mag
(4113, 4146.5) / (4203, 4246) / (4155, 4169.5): 0.01 mag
